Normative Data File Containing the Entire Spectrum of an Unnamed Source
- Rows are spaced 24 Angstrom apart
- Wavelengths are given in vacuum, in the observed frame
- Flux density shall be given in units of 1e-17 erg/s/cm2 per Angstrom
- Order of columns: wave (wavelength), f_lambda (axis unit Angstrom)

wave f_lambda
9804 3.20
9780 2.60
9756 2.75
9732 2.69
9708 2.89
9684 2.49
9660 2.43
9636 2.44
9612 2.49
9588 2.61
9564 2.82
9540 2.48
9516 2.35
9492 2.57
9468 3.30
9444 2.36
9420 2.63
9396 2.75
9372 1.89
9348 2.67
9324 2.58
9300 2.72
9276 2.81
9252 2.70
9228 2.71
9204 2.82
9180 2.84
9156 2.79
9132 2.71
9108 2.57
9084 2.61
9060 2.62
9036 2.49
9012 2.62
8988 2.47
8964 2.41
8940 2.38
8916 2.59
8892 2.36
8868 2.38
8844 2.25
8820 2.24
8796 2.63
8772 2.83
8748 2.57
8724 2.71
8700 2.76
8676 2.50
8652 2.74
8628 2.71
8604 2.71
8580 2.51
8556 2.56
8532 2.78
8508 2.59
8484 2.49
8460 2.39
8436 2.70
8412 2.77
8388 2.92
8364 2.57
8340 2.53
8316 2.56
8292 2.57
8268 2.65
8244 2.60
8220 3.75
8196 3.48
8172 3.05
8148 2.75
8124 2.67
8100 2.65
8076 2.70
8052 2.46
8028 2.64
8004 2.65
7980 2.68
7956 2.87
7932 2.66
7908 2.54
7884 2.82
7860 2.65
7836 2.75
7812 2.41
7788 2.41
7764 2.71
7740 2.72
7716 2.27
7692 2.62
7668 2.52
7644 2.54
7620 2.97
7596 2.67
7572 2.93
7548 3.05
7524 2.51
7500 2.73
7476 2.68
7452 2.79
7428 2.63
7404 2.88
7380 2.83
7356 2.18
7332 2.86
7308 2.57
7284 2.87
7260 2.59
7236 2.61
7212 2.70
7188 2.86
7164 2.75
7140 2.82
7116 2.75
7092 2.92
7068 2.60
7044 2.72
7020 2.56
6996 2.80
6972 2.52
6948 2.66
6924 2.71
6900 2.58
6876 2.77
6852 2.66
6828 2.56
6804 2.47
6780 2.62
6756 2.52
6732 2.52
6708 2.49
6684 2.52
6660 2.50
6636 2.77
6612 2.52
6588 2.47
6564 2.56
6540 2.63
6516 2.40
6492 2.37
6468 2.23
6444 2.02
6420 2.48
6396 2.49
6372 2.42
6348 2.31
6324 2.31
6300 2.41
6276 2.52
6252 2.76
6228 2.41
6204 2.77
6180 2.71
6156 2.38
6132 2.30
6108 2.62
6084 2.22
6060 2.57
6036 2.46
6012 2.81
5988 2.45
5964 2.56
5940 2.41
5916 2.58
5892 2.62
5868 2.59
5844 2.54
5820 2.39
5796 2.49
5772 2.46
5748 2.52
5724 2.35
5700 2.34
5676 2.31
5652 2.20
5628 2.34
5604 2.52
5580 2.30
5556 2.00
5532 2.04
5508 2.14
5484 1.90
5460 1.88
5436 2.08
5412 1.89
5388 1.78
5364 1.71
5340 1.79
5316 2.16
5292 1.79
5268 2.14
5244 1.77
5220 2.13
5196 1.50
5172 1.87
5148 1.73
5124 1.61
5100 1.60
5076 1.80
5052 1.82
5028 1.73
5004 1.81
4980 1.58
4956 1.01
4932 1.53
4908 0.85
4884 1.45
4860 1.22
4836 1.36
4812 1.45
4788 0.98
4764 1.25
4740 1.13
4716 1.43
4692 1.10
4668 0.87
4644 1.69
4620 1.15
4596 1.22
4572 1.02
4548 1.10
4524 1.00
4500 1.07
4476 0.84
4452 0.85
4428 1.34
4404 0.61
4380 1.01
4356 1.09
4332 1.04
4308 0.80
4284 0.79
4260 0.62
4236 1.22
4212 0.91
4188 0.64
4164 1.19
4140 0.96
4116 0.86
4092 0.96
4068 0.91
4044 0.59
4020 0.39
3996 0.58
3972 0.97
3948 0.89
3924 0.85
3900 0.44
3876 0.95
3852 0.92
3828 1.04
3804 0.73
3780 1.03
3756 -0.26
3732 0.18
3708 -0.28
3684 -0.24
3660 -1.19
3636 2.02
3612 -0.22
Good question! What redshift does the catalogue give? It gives 0.247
